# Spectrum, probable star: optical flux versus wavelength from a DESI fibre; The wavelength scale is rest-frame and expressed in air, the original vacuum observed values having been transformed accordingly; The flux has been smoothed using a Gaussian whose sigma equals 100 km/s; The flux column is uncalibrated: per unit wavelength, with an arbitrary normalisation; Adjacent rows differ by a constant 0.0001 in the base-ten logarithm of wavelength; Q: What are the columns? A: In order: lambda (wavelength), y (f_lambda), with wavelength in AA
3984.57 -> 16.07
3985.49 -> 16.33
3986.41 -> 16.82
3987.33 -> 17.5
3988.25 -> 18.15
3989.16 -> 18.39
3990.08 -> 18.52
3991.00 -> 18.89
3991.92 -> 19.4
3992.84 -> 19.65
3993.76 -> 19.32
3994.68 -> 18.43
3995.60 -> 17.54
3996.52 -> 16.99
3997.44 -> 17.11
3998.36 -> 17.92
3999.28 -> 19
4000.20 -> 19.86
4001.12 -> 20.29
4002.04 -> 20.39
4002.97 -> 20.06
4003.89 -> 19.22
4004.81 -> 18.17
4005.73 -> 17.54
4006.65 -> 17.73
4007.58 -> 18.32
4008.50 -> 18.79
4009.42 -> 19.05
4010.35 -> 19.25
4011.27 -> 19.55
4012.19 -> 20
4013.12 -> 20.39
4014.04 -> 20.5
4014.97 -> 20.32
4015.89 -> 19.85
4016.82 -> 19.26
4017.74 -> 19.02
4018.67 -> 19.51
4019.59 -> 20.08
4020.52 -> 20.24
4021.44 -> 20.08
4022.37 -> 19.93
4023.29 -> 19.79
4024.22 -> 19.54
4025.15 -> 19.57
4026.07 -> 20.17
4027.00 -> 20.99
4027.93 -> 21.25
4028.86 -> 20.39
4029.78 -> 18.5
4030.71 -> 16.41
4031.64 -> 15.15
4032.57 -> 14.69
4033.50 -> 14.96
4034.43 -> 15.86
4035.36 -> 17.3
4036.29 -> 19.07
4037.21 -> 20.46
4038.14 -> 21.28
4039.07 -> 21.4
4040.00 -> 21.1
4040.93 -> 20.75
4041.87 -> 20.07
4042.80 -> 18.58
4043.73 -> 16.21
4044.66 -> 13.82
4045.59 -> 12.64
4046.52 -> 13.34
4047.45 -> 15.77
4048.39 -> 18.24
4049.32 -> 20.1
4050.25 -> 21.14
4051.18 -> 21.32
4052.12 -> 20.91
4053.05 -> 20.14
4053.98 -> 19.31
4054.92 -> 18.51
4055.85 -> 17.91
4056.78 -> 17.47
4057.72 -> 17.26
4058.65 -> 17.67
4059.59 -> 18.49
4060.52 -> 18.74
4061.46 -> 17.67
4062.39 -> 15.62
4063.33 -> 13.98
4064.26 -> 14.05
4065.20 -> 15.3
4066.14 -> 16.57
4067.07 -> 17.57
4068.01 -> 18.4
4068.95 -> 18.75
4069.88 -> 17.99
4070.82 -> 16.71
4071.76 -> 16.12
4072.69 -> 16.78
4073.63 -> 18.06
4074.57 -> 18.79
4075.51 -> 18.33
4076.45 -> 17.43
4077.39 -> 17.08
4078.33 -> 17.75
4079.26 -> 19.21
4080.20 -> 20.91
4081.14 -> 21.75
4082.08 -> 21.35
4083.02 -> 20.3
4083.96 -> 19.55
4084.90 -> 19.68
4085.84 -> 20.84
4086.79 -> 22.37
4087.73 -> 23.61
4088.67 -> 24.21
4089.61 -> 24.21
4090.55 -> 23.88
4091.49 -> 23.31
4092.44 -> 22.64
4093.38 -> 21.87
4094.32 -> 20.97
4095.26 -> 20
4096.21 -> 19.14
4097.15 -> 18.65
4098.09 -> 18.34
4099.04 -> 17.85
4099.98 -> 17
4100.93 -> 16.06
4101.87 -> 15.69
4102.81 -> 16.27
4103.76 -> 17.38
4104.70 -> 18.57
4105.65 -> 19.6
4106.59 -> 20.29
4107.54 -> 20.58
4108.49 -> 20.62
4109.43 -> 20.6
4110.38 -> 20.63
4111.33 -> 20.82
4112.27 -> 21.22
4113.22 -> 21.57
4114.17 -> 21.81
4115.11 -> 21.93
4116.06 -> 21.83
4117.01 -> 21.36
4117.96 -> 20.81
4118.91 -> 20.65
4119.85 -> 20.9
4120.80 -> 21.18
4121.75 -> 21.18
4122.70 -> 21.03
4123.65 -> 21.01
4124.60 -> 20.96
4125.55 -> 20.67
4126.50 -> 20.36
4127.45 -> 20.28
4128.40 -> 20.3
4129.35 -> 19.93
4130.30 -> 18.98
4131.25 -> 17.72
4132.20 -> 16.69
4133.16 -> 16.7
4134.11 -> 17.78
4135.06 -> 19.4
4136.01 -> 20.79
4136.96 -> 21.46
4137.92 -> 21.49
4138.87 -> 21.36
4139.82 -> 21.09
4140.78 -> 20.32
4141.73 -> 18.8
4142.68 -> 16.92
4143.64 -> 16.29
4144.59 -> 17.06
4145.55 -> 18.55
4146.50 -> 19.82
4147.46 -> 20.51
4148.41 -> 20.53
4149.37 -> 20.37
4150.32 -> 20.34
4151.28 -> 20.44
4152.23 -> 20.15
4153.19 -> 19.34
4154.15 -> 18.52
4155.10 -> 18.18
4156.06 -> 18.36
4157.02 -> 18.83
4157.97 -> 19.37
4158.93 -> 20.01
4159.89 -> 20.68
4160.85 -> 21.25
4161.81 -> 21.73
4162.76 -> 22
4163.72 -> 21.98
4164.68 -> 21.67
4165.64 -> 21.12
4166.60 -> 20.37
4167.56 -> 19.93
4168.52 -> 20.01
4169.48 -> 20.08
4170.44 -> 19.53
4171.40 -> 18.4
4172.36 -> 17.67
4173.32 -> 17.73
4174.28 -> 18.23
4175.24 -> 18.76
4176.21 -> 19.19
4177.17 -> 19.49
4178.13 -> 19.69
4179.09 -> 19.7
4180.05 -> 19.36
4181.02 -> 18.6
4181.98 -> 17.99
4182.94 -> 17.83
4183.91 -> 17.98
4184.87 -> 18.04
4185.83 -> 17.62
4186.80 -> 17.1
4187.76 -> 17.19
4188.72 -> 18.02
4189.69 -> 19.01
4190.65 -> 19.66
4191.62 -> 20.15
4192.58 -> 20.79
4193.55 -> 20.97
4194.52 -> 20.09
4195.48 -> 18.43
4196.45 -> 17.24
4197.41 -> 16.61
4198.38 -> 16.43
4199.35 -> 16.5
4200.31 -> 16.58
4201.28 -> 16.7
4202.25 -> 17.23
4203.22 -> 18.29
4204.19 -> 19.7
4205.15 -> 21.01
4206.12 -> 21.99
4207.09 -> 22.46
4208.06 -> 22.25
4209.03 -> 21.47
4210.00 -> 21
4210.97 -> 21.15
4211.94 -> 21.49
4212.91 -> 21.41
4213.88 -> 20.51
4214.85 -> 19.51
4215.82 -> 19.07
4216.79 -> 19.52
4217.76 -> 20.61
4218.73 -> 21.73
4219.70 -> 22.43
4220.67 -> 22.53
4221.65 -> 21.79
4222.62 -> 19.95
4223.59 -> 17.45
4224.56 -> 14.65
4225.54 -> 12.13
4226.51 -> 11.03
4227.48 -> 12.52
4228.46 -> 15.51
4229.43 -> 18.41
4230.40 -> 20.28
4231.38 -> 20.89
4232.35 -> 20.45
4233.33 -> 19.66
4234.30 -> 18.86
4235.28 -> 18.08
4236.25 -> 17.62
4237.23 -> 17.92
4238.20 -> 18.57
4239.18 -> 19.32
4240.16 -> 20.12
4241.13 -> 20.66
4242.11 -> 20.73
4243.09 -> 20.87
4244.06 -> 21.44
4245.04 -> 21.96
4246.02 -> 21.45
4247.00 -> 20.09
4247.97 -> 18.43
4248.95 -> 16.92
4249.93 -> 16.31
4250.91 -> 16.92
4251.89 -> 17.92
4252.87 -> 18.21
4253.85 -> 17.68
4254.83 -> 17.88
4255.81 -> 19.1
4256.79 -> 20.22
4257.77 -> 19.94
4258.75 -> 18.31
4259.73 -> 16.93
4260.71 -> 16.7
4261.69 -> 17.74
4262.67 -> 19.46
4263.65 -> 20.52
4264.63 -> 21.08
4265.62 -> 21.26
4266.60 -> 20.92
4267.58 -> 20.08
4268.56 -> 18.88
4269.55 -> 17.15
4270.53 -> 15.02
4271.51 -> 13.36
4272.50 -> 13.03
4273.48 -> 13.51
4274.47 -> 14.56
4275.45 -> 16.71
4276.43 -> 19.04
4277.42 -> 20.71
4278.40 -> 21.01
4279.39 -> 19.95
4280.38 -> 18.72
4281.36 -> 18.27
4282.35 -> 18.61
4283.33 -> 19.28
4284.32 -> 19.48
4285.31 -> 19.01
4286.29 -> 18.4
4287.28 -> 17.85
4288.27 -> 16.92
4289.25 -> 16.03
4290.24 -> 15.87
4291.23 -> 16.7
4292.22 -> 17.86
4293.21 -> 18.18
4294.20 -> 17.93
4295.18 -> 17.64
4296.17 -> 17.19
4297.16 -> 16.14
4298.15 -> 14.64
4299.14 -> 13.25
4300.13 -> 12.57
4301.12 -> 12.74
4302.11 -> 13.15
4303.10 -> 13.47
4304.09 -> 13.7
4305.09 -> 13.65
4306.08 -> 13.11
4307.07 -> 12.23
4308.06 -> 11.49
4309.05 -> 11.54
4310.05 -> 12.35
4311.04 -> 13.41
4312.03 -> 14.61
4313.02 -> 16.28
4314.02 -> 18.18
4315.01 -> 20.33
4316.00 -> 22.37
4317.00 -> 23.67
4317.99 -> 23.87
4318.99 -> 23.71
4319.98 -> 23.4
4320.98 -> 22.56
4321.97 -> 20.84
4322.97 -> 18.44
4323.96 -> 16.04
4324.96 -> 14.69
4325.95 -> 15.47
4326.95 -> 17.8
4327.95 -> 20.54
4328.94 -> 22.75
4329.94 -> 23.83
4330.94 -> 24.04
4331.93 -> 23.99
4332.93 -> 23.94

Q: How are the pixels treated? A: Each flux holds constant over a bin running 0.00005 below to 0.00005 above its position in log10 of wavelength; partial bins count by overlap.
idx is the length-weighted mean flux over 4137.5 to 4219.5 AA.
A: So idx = 19.5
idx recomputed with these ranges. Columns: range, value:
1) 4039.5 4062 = 18.2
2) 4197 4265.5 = 19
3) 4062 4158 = 19.5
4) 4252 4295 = 18.1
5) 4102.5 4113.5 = 19.9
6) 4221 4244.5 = 18.3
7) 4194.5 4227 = 19.1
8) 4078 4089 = 21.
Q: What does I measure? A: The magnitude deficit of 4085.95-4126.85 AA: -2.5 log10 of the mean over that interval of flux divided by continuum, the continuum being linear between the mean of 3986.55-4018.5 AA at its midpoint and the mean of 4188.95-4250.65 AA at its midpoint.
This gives -0.082 mag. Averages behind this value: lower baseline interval 18.9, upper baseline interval 19.2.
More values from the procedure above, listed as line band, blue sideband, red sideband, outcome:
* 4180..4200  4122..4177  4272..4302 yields 0.03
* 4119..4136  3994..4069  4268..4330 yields -0.10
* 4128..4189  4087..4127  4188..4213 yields 0.03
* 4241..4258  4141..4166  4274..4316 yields -0.11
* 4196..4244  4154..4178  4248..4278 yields -0.02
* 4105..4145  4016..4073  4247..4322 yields -0.12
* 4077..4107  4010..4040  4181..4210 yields -0.05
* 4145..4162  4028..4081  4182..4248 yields -0.06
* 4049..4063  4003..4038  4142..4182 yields 0.02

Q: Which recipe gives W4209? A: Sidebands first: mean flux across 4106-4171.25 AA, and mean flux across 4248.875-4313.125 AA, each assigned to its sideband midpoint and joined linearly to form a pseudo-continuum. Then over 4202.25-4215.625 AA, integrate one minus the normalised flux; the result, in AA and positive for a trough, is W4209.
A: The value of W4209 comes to -1.65 AA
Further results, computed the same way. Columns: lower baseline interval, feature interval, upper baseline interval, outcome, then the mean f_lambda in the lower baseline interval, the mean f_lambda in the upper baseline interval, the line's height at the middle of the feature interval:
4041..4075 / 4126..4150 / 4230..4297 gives -1.9 AA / 17.5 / 18.5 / 17.9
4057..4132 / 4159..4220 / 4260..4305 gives -4.1 AA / 19.5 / 17.2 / 18.3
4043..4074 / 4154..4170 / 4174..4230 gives -1.6 AA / 17.4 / 18.8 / 18.4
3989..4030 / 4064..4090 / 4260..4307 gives -0.5 AA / 19.3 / 17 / 18.7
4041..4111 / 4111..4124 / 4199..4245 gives -1.6 AA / 18.8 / 19.3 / 18.9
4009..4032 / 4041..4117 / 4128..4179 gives 2.2 AA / 19.6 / 19.5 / 19.6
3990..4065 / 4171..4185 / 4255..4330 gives -0.5 AA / 18.6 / 17.5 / 18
